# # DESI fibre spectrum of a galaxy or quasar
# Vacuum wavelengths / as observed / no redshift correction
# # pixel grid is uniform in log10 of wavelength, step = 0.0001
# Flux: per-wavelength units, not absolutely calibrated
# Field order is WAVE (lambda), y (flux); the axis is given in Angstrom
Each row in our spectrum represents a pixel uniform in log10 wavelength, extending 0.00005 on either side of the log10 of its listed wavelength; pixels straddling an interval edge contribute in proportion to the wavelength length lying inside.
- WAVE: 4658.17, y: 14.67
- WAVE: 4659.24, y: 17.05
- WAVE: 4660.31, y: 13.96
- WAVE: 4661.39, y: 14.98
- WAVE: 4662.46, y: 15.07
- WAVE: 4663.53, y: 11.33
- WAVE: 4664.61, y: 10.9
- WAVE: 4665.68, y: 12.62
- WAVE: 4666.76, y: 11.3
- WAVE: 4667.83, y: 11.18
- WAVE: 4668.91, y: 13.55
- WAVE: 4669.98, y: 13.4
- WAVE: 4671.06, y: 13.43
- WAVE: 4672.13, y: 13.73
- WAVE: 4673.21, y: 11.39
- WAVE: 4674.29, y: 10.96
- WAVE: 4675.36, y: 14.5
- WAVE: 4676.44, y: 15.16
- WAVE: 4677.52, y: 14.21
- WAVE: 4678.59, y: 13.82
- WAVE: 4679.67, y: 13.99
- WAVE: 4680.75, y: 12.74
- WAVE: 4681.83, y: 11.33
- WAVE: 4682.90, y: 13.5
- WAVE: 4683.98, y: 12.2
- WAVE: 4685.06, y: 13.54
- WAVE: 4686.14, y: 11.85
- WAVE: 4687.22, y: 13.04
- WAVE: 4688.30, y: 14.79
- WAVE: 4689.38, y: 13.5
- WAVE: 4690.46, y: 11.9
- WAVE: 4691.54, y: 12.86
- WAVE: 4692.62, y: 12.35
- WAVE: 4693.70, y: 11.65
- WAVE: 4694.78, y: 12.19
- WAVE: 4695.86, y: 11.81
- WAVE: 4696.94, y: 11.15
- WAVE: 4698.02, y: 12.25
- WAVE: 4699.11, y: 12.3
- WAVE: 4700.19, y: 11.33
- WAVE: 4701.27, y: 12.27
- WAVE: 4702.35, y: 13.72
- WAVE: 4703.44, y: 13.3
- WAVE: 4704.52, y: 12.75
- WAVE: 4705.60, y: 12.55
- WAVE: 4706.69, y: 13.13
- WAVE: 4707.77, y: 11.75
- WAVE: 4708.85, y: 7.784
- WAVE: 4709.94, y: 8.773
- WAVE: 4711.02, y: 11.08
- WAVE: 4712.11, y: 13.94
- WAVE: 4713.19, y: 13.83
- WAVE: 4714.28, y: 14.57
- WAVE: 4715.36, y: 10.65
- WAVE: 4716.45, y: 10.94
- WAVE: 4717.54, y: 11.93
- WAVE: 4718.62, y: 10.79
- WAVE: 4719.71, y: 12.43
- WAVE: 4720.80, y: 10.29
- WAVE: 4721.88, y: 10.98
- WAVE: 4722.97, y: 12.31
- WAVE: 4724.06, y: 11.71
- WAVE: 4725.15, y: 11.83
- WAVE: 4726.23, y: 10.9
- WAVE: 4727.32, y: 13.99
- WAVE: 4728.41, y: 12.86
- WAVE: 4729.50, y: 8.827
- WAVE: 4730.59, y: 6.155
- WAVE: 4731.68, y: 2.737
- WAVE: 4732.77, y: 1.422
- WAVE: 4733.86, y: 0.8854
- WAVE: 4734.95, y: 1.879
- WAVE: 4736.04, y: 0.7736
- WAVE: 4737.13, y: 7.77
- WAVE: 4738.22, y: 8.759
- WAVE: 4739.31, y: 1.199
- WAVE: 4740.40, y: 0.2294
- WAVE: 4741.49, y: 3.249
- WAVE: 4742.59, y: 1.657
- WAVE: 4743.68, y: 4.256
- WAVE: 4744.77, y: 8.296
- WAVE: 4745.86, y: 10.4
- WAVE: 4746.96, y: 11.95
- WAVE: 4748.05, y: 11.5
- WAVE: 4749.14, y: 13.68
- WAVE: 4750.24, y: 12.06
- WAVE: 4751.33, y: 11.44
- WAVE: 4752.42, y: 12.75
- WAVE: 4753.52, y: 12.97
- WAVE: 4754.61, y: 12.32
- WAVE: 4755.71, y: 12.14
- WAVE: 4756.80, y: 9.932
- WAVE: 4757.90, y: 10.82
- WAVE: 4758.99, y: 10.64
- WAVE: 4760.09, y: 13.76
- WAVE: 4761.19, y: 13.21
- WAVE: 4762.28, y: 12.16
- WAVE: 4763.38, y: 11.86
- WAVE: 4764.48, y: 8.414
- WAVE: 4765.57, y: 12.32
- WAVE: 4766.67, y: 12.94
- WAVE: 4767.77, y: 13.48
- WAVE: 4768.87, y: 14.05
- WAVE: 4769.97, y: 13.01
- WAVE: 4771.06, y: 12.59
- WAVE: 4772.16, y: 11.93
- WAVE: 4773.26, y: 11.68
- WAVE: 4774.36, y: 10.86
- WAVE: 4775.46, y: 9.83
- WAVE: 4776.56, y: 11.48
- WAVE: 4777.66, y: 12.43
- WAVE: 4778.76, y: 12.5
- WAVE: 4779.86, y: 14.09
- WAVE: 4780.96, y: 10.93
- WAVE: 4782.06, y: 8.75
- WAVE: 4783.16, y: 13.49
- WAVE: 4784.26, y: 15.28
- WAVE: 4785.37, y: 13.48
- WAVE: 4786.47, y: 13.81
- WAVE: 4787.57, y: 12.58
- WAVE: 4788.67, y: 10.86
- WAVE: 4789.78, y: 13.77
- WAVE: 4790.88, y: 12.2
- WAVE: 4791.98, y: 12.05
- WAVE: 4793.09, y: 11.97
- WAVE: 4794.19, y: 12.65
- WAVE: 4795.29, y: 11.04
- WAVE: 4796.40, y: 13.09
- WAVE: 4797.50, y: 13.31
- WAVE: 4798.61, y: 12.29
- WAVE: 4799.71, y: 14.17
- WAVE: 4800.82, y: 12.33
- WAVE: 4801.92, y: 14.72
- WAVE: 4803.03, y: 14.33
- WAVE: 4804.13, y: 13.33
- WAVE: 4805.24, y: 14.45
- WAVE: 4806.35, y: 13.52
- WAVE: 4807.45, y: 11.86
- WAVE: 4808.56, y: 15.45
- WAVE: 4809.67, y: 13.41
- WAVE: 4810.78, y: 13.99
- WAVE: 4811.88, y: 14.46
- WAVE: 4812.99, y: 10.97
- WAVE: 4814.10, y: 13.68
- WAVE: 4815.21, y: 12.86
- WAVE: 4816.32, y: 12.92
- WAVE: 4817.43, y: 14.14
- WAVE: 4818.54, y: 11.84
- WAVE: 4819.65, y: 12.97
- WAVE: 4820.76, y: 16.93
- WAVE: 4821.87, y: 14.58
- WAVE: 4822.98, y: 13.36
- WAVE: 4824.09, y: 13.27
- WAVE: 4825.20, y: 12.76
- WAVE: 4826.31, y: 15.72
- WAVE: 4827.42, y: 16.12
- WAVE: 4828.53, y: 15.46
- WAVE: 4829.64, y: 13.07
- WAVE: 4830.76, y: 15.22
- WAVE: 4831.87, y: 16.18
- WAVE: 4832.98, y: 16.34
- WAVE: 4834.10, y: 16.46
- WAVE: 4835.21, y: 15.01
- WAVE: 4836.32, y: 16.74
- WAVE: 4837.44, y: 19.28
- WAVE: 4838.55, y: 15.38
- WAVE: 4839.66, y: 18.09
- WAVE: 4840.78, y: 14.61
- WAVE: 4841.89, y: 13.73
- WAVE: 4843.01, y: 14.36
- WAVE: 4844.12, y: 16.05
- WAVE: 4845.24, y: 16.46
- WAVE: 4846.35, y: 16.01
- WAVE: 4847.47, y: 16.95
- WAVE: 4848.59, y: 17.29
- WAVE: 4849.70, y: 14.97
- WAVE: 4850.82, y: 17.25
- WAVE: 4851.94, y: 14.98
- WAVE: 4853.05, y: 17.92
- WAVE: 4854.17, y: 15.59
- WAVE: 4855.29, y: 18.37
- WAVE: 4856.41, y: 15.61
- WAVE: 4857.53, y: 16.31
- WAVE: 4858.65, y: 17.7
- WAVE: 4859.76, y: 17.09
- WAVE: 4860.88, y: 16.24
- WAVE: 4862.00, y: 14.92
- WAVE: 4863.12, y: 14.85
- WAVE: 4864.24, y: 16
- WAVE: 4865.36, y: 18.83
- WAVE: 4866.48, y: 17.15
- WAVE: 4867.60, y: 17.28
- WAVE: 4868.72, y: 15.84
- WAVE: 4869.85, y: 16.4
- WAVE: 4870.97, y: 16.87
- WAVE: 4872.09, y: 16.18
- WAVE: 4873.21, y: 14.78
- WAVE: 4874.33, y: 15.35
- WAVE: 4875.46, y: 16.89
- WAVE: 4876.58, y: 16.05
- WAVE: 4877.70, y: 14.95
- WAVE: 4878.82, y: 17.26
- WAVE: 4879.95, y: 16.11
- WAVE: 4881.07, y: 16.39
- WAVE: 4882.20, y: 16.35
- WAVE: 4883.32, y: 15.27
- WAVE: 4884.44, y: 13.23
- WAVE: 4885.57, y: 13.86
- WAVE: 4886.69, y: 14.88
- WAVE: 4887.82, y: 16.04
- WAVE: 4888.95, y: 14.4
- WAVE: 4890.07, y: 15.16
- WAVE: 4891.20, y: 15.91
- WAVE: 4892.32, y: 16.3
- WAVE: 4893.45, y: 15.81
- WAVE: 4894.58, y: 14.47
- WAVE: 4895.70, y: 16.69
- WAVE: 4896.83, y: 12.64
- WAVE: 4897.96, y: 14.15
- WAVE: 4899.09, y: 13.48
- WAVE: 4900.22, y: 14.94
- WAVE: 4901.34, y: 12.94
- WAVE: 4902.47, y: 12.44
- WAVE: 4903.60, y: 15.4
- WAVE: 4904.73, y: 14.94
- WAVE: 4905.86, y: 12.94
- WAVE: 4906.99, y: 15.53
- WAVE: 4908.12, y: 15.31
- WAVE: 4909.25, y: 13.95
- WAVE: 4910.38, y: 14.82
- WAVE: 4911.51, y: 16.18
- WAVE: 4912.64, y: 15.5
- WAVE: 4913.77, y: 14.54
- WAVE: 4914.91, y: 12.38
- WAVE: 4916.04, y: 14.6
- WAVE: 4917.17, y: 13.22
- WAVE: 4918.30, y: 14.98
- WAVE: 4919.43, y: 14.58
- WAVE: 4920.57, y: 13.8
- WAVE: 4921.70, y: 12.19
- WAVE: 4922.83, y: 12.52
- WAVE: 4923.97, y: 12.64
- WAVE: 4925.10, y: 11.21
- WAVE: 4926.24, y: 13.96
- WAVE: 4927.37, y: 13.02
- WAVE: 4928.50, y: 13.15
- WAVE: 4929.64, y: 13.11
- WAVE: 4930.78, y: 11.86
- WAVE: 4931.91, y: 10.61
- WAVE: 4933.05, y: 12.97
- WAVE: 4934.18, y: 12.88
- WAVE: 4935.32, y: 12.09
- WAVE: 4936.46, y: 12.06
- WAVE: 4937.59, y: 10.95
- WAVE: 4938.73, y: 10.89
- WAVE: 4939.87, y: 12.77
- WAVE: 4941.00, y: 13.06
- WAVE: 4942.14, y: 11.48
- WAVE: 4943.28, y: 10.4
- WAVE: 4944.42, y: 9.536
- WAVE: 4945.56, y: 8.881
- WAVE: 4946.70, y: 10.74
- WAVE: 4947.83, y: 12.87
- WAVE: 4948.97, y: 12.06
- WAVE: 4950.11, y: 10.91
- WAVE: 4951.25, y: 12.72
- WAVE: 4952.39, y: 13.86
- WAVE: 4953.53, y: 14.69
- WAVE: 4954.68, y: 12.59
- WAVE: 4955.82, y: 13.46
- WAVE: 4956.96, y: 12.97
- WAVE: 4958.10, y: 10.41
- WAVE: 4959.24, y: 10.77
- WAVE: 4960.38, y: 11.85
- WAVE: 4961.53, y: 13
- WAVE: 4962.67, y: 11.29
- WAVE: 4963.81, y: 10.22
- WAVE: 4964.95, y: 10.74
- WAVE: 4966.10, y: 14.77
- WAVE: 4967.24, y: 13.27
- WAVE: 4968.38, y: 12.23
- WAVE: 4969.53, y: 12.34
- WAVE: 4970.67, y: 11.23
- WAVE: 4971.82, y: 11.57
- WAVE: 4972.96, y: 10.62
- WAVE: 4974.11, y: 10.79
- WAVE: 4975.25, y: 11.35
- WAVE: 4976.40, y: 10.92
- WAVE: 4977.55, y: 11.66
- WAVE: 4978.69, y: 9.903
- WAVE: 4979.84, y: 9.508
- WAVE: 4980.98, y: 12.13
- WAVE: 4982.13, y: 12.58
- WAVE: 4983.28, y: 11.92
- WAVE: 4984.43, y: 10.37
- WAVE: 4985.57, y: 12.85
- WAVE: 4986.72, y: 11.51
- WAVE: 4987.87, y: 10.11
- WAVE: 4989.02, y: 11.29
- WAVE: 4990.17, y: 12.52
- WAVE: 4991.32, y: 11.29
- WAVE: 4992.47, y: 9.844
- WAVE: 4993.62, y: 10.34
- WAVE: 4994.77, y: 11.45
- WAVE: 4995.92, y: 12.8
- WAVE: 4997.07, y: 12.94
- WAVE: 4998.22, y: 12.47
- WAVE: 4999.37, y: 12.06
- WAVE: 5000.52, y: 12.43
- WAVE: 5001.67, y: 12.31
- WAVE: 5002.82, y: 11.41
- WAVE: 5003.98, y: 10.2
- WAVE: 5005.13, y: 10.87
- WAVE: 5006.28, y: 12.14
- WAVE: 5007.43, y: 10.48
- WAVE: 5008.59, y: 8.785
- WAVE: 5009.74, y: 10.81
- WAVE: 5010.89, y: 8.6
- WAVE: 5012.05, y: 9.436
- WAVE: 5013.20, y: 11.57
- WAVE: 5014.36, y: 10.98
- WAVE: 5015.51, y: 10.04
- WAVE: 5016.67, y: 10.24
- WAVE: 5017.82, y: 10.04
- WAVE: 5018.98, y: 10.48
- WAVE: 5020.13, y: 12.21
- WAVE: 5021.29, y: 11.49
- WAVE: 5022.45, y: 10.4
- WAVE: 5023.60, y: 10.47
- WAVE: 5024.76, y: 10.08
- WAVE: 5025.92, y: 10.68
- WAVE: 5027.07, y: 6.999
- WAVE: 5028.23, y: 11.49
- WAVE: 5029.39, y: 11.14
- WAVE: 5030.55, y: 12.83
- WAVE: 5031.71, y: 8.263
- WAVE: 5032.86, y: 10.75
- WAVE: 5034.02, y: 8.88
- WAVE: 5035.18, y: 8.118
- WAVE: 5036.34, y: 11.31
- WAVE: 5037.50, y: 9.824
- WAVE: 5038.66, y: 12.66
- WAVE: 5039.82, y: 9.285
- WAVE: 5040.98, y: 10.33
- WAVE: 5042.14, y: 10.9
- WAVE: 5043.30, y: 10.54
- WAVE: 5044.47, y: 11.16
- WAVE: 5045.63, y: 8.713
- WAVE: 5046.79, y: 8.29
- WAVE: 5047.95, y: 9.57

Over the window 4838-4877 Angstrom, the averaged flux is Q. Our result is 16.2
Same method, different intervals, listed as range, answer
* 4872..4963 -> 13.6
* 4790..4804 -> 12.9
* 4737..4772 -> 10.2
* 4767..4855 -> 14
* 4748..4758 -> 12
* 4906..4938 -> 13.4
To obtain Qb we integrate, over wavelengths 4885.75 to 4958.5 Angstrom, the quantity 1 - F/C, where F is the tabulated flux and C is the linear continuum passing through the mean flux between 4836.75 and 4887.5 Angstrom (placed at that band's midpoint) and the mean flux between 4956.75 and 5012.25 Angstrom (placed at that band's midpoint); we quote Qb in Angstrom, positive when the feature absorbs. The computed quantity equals 2.62 Angstrom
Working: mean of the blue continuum 16.1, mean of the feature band 13.3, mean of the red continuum 11.4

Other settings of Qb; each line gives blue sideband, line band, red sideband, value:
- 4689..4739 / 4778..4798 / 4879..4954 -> -1.65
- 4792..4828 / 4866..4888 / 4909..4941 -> -4.27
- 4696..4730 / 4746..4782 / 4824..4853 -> 3.85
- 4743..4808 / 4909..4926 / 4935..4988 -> -2.89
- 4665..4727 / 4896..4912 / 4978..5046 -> -4.18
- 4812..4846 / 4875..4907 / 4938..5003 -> -3.65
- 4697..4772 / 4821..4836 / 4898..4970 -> -4.60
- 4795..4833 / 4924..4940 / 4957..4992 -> -0.16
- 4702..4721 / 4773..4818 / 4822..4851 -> 4.92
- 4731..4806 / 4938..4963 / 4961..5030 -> -1.84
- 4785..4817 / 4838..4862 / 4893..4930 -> -4.82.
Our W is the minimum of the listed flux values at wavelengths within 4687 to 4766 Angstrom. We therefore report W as 0.2294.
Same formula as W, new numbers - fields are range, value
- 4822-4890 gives 12.76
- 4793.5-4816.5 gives 10.97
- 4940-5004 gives 8.881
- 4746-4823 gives 8.414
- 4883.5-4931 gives 11.21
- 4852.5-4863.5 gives 14.85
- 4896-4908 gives 12.44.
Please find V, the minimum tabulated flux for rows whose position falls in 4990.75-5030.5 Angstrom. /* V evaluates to 6.999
